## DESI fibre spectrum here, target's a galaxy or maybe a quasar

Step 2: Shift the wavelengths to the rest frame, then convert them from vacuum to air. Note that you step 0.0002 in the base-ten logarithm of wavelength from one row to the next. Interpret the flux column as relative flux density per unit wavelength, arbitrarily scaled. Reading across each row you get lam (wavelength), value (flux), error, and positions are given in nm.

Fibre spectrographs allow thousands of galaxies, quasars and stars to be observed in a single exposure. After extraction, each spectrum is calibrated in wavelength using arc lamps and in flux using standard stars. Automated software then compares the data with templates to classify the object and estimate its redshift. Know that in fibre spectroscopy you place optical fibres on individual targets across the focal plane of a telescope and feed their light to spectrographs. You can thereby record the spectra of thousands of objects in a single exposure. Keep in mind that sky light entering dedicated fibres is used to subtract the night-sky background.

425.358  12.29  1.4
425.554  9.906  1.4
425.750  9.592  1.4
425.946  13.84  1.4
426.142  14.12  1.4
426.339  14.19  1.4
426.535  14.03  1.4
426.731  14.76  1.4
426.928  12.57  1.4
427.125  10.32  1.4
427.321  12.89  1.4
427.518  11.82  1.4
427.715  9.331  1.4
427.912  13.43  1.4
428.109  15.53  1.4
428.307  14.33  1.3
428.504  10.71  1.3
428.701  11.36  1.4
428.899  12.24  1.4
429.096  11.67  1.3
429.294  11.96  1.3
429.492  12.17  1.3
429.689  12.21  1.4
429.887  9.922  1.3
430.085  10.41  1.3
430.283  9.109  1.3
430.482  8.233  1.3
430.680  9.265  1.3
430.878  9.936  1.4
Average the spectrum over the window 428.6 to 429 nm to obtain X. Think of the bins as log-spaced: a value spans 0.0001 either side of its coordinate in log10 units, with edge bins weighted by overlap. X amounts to 11.8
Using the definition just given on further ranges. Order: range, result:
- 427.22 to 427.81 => 11.4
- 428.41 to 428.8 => 11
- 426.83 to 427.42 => 11.9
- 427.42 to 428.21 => 12.5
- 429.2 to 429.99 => 11.6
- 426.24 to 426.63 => 14.1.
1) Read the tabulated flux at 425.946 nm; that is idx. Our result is 13.84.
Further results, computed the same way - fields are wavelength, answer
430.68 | 9.265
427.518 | 11.82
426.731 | 14.76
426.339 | 14.19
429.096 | 11.67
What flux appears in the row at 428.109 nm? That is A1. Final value 15.53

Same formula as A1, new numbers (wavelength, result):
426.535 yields 14.03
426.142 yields 14.12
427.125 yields 10.32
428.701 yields 11.36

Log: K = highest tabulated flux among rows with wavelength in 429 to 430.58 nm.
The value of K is 12.21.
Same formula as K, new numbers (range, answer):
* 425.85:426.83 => 14.76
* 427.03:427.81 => 12.89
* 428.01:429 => 15.53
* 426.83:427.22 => 12.57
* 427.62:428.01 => 13.43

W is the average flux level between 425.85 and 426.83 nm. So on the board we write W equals 14.2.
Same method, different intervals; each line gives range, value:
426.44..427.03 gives 13.8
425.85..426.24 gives 14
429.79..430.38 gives 9.82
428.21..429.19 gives 12.1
